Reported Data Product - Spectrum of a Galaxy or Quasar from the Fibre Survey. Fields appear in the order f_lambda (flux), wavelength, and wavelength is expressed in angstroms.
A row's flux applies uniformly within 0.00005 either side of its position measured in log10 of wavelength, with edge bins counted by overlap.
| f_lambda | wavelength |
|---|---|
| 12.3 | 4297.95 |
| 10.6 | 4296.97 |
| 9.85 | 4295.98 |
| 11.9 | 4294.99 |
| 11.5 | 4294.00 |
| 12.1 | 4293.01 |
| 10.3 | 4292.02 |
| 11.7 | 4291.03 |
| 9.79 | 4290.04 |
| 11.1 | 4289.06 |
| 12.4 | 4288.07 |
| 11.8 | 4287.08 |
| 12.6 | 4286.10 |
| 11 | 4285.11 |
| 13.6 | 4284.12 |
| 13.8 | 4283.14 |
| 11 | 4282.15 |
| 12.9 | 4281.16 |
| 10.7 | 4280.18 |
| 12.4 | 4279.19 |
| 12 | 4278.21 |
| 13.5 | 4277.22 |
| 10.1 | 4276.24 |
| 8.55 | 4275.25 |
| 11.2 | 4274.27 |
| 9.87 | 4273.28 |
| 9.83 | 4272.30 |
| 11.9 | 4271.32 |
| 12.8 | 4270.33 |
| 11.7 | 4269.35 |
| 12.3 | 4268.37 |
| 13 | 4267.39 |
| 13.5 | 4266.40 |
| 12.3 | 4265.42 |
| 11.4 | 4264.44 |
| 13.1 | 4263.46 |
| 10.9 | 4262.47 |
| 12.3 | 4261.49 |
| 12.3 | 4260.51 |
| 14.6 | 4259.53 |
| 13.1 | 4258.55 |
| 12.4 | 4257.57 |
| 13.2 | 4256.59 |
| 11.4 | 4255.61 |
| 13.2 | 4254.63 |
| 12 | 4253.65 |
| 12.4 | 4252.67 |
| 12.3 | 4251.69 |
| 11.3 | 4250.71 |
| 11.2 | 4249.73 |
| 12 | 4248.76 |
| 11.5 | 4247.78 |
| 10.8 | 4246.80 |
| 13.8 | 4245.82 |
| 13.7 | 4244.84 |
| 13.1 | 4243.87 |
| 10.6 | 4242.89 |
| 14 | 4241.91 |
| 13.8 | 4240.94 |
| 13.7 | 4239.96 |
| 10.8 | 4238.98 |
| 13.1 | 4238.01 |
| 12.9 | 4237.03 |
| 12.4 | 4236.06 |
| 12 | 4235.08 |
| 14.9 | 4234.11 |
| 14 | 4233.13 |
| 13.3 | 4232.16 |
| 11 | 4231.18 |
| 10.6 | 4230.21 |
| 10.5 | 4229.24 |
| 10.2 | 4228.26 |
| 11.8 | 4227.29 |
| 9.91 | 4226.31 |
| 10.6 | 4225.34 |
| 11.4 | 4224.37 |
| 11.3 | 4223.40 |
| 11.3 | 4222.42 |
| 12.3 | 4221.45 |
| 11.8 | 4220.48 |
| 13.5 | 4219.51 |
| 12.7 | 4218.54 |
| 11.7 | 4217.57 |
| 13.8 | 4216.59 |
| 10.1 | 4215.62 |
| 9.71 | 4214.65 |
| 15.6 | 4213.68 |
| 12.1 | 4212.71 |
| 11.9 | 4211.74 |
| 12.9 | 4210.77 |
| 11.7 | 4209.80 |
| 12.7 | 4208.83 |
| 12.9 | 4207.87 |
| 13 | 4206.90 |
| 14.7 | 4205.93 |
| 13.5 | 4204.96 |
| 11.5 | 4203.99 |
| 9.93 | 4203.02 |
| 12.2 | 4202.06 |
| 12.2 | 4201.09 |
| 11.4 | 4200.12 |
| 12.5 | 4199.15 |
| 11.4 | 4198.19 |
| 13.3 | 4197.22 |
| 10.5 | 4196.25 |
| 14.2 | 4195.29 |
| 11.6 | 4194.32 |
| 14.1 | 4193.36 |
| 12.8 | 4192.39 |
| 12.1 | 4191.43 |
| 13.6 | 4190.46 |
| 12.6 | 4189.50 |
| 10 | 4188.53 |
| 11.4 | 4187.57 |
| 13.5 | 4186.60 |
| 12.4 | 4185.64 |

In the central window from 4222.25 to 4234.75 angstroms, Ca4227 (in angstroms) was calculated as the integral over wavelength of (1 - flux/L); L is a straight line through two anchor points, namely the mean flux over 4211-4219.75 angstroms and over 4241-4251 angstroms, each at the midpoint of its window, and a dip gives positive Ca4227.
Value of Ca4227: 0.7 angstroms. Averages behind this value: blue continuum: 12.3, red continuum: 12.3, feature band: 11.6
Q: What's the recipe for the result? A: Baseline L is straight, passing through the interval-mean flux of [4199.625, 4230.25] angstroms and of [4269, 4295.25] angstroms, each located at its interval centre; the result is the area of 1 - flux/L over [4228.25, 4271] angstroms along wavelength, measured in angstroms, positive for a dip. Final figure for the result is -2.5 angstroms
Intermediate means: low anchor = 11.9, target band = 12.4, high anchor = 11.6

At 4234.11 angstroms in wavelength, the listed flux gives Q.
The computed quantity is 14.9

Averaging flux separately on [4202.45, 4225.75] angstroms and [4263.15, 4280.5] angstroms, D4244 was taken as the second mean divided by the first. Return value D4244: 1.0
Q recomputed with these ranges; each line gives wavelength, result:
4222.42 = 11.3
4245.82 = 13.8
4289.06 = 11.1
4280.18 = 10.7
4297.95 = 12.3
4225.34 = 10.6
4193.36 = 14.1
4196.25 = 10.5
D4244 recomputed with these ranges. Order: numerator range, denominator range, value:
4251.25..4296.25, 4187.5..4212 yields 0.96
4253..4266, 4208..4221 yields 1.01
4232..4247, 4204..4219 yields 1.03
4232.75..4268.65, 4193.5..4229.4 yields 1.04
